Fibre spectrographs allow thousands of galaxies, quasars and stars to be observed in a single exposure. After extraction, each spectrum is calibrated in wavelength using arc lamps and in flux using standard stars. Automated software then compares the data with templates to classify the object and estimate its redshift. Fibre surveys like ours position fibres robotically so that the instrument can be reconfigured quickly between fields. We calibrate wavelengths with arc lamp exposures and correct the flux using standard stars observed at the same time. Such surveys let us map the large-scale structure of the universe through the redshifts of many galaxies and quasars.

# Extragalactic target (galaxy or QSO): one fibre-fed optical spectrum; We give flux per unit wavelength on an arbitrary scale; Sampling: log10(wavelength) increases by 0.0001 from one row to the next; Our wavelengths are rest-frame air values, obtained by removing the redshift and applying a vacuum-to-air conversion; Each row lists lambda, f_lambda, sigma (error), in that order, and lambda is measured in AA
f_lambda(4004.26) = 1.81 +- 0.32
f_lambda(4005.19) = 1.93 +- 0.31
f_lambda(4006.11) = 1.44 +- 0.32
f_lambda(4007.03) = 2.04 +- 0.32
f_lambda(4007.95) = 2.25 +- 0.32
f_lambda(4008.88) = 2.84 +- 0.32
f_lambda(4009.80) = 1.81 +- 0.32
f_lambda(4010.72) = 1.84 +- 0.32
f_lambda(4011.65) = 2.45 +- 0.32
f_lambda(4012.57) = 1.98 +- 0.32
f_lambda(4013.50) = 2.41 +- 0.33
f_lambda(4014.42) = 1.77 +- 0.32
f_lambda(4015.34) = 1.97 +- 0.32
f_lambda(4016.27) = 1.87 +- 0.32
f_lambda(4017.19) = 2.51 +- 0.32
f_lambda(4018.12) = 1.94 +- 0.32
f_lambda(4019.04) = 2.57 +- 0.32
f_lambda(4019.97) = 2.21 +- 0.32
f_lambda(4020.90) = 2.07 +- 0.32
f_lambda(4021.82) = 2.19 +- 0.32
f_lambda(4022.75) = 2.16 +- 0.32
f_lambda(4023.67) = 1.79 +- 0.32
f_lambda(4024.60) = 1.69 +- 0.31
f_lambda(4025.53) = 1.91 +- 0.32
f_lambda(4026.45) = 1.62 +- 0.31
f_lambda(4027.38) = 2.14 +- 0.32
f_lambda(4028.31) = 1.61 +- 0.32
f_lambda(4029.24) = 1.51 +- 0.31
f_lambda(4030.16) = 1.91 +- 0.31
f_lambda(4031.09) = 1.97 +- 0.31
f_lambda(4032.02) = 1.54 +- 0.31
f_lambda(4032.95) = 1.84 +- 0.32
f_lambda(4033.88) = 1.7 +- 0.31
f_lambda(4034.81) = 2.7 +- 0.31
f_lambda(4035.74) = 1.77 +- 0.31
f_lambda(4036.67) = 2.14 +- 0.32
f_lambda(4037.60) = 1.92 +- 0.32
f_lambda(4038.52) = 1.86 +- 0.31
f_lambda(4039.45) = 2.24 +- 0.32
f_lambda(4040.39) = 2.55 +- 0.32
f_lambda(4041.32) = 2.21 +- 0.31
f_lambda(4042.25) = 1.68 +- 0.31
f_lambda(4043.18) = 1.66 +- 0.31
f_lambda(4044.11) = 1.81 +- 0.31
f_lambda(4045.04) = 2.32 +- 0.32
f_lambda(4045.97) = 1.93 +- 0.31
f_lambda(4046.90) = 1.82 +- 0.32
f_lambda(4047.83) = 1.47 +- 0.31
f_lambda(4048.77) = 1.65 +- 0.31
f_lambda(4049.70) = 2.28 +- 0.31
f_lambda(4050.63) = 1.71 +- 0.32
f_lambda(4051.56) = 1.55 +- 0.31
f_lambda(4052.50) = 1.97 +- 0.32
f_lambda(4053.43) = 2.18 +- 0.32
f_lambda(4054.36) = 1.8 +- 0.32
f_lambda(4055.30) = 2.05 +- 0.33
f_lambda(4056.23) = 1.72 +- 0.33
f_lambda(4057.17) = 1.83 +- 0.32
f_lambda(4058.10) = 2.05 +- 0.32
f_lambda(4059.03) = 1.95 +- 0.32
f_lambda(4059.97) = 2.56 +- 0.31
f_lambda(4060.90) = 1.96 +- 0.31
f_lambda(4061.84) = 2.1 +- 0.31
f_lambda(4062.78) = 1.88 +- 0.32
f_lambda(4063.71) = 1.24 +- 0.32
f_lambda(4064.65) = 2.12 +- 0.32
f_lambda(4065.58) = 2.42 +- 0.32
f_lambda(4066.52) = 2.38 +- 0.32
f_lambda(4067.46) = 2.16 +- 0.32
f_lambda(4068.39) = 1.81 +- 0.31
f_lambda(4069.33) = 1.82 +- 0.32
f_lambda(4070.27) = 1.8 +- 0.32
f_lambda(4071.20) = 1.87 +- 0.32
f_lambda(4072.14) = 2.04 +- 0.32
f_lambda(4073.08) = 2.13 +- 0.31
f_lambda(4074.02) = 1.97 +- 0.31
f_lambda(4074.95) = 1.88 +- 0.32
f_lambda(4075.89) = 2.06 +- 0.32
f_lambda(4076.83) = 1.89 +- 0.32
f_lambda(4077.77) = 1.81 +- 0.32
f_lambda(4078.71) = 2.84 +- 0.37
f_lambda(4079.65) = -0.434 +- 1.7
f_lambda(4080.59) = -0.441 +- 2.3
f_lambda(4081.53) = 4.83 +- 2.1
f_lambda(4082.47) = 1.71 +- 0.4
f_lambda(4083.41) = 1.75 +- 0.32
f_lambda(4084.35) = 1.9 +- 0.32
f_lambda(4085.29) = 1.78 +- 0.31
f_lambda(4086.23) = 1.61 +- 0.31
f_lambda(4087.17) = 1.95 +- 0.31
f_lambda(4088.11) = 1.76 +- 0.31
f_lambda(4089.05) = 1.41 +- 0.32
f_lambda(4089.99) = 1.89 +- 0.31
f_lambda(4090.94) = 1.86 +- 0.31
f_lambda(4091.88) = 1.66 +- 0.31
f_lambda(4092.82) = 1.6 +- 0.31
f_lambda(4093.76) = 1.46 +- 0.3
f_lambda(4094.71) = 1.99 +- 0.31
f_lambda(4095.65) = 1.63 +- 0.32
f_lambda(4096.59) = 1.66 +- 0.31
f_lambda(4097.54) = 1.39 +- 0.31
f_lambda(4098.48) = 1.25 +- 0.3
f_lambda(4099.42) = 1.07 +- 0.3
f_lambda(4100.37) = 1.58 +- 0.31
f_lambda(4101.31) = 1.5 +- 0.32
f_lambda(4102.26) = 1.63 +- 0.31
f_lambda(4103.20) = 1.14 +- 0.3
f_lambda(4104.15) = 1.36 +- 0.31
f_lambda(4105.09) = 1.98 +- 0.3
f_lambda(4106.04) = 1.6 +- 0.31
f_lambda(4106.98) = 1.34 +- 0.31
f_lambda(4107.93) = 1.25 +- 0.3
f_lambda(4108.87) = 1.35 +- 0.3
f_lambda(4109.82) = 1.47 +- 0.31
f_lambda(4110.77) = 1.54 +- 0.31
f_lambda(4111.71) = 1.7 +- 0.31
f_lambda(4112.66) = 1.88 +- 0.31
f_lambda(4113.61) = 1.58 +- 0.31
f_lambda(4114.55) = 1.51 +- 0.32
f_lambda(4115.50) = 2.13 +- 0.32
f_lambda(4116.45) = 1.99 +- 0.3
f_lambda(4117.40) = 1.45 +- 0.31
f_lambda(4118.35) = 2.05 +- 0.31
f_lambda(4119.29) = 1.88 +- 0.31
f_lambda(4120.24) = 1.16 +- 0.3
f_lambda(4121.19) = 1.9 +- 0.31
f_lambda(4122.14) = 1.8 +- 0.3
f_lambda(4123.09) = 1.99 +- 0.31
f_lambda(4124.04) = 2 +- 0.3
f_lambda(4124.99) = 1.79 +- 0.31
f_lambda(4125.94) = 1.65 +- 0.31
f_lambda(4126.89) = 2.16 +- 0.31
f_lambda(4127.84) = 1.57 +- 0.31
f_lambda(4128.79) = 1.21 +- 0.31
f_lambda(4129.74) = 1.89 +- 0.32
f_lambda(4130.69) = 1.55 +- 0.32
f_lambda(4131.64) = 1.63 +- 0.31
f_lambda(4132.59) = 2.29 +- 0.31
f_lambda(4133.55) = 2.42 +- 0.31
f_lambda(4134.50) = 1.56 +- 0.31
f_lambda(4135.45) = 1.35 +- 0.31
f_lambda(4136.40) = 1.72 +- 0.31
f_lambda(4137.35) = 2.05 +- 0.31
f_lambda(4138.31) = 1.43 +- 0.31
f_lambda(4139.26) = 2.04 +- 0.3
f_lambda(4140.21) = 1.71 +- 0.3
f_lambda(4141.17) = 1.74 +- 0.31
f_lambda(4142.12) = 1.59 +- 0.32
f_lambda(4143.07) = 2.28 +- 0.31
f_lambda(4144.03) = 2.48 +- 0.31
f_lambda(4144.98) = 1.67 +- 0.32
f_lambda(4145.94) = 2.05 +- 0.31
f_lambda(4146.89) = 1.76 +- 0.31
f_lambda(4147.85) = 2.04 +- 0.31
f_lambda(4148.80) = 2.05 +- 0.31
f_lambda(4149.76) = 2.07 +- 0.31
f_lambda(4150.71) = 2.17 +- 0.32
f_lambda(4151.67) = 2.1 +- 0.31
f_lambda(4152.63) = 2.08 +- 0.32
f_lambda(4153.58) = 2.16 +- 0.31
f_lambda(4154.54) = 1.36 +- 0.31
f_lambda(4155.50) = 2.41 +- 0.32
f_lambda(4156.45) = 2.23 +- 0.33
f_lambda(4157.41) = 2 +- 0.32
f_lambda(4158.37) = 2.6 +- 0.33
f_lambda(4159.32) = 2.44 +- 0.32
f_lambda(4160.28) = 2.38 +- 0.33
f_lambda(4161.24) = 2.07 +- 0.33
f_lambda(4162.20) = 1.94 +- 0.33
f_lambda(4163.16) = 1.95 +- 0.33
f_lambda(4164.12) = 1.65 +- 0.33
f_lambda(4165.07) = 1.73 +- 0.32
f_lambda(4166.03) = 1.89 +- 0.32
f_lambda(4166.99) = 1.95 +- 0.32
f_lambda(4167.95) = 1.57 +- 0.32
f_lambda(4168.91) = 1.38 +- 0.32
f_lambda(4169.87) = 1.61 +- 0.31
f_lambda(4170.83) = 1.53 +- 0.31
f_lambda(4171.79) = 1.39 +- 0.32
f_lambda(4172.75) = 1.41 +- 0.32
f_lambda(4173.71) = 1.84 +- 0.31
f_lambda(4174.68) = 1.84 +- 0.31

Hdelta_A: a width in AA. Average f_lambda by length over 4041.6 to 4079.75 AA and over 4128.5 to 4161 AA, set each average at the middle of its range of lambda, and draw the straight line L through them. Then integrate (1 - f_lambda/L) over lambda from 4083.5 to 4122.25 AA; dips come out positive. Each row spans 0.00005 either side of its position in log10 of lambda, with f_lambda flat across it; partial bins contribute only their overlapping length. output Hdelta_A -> 6.3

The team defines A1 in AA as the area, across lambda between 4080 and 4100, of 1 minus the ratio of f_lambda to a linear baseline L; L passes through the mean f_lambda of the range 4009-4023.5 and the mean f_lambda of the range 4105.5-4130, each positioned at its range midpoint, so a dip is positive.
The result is 1.3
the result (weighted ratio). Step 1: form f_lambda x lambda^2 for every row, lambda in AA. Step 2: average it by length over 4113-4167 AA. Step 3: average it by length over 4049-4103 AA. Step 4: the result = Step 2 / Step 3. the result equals 1.08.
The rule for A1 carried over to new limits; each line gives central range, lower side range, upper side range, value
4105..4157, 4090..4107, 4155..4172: -2.0 AA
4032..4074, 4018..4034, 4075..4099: -3.2 AA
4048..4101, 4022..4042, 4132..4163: 3.8 AA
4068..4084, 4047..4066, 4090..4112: -0.9 AA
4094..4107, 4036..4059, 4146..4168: 3.1 AA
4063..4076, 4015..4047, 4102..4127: -1.0 AA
